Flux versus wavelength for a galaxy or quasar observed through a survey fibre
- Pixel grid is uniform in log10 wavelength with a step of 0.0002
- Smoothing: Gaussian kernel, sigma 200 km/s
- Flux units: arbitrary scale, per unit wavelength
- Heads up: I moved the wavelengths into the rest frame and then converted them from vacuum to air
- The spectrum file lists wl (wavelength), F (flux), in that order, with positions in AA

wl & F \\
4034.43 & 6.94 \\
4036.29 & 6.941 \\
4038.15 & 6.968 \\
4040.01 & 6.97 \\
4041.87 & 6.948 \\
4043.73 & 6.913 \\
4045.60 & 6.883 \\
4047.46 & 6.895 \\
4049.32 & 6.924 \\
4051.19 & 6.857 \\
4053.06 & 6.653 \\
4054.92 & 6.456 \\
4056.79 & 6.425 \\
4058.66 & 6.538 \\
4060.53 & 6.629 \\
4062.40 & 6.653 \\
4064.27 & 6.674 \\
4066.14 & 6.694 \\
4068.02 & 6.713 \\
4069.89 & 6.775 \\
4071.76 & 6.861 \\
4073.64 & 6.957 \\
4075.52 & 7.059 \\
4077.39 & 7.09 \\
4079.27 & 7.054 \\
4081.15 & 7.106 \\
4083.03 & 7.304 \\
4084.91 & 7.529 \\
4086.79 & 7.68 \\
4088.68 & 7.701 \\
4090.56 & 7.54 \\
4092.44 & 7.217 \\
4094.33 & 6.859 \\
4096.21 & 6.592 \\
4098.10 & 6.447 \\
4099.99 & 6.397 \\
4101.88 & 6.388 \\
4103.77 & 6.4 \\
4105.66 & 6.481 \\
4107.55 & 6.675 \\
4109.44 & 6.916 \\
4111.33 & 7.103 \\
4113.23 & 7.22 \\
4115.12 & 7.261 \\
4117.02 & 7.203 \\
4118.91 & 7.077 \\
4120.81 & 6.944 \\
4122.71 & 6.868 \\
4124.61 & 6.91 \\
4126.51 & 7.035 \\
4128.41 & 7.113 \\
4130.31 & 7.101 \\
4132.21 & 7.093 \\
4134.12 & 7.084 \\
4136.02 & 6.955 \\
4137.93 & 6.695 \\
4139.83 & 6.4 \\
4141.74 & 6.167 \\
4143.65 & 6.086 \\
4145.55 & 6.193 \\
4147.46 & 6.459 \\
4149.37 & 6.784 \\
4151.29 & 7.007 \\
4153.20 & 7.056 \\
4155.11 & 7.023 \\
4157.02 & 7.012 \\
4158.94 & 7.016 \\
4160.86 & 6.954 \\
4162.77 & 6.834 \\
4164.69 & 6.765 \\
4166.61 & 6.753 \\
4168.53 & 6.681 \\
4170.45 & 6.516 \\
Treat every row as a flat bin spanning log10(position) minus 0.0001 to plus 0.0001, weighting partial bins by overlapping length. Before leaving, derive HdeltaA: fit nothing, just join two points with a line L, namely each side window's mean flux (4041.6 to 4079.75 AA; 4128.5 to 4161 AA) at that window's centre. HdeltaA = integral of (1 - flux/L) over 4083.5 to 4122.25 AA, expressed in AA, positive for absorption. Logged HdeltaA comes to -1.2 AA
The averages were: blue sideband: 6.79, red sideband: 6.77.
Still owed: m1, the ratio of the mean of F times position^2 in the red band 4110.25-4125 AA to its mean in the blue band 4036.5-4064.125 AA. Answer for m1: 1.1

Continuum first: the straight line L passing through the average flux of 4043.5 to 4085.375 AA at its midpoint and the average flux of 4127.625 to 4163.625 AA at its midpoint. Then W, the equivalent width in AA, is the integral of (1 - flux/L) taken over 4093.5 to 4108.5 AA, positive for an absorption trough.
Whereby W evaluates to 0.6 AA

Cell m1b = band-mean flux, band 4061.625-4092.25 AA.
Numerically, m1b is 7.09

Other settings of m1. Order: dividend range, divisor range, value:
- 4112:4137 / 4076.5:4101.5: 1.01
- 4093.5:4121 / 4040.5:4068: 1.04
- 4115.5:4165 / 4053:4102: 1.02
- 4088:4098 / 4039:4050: 1.05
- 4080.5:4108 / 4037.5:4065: 1.05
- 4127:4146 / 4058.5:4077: 1.02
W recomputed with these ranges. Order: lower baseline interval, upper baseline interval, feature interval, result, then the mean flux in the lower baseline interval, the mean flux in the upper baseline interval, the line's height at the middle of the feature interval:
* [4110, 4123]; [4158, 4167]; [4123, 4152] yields 1.1 AA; 7.1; 6.87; 7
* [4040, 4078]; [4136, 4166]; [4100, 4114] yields 0.1 AA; 6.78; 6.71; 6.74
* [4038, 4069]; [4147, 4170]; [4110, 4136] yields -0.9 AA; 6.75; 6.86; 6.82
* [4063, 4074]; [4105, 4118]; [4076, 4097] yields -1.2 AA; 6.77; 6.99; 6.86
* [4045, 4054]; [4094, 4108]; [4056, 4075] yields 0.1 AA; 6.84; 6.51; 6.74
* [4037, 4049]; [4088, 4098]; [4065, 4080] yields 0.3 AA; 6.93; 7.11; 7.04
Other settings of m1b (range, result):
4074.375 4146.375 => 6.92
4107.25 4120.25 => 7.08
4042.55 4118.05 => 6.89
